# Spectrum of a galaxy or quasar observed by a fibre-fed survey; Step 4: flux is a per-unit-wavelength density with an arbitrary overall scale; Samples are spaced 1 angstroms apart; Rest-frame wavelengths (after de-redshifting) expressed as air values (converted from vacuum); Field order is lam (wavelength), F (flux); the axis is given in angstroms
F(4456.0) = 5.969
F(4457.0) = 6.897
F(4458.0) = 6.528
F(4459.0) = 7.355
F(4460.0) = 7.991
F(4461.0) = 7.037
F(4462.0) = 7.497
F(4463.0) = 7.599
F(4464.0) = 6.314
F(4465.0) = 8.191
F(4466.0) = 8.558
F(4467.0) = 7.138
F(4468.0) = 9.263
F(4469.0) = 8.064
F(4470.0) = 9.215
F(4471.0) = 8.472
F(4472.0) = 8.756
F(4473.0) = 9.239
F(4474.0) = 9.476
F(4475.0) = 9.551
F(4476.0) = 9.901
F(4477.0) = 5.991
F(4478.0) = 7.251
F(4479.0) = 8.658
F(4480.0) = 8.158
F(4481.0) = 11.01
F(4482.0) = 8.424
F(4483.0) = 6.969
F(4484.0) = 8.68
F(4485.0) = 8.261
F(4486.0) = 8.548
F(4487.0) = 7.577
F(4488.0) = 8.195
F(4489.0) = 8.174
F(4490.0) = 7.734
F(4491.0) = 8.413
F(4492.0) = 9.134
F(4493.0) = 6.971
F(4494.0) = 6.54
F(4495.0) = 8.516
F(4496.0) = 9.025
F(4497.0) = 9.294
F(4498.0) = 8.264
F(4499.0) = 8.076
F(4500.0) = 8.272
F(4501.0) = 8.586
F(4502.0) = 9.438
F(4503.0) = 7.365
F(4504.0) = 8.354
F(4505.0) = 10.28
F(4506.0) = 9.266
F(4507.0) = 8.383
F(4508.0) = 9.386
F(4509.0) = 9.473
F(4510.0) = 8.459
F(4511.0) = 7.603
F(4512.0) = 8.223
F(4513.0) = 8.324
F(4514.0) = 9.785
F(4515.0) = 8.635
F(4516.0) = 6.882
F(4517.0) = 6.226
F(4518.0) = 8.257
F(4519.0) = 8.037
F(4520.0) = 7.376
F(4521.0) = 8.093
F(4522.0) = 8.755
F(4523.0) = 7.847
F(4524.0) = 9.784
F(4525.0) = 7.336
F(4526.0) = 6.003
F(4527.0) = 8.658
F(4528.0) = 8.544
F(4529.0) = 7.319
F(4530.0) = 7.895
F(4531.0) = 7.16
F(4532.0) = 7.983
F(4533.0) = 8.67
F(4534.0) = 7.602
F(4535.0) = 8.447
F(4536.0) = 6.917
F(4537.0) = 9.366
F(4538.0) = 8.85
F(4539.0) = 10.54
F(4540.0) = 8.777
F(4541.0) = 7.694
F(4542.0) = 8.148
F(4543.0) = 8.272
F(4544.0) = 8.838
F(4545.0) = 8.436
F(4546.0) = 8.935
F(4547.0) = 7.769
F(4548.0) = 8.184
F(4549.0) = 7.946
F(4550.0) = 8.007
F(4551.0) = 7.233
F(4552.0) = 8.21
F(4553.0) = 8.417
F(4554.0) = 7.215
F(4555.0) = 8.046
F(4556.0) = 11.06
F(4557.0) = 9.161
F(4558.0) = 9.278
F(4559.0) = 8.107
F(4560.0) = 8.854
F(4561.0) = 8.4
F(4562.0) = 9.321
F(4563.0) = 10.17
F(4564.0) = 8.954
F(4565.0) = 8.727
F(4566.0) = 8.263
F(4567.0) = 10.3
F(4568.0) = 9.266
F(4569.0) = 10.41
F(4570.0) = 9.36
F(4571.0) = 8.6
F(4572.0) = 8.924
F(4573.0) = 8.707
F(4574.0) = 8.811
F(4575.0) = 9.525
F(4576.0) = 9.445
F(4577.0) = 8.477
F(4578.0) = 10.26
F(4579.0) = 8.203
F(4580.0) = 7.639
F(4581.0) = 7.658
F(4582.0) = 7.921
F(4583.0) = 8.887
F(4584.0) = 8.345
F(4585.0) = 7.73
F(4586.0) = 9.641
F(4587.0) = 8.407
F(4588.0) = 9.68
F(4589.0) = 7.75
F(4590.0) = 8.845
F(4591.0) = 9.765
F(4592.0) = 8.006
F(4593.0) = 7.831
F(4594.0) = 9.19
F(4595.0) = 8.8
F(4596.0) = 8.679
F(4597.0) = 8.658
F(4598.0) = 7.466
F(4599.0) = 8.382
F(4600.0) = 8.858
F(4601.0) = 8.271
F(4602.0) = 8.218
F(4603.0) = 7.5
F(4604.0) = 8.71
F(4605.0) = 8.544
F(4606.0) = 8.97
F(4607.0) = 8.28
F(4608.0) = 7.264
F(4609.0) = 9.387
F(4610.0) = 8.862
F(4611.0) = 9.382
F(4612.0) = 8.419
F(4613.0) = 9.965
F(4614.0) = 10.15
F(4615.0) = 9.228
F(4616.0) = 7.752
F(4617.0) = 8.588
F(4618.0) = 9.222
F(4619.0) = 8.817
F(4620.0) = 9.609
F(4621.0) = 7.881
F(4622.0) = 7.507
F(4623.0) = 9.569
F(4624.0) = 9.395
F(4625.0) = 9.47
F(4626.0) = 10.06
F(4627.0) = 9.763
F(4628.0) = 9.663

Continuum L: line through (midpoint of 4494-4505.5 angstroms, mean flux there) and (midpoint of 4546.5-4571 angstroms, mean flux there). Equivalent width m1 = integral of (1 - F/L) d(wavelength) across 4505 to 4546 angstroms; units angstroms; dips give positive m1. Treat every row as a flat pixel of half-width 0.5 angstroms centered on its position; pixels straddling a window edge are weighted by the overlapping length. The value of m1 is 1.8 angstroms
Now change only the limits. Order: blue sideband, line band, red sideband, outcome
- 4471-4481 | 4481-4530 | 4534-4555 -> 1.4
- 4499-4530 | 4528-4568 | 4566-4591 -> 0.4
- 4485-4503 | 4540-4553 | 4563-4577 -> 1.1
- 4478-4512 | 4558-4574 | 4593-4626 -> -0.9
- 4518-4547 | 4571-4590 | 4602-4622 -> -0.3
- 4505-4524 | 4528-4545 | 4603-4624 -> 0.3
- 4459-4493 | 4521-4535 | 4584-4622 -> 0.7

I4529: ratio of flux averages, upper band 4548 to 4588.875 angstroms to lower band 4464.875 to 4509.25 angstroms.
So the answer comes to 1.03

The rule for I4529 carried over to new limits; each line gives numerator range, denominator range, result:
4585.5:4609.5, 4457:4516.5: 1.03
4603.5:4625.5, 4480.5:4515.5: 1.04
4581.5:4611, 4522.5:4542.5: 1.04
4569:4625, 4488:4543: 1.05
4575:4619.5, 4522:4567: 1.03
